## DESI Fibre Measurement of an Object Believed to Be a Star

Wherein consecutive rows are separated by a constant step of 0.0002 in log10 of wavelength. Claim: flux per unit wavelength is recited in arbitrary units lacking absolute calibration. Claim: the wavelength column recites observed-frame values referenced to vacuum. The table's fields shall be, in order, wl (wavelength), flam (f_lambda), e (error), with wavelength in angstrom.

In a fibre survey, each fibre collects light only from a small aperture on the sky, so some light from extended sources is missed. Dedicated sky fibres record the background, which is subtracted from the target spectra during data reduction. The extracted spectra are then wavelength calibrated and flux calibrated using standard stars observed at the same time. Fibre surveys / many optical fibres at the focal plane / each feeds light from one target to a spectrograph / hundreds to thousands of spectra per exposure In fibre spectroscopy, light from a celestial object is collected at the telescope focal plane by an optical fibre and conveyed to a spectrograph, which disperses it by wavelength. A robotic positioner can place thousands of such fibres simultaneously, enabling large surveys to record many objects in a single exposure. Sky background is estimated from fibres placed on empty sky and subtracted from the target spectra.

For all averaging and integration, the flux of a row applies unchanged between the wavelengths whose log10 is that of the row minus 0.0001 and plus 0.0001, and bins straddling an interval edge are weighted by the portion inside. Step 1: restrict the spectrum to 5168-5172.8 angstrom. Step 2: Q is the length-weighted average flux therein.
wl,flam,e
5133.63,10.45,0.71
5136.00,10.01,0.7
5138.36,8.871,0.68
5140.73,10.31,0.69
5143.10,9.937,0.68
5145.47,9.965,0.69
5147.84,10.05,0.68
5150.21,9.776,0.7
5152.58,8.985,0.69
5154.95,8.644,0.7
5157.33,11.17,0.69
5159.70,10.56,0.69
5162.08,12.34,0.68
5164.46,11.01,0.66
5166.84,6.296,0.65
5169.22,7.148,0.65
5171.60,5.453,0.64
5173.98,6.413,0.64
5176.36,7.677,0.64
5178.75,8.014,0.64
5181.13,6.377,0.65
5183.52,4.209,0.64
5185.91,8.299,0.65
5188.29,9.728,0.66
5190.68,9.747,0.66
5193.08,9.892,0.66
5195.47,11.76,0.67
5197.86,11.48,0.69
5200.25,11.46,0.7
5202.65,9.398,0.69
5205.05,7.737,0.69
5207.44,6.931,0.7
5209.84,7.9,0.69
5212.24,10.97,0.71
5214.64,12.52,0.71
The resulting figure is 6.3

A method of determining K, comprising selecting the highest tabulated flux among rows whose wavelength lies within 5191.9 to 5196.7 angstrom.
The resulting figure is 11.76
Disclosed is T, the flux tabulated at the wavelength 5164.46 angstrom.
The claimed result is 11.01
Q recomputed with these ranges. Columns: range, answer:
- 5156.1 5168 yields 10.3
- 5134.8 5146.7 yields 9.82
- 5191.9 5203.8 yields 10.8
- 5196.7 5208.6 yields 9.4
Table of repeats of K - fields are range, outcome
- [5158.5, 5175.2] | 12.34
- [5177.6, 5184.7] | 8.014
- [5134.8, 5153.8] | 10.31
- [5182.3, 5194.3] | 9.892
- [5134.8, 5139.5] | 10.01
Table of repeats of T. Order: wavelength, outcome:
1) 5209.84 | 7.9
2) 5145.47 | 9.965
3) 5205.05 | 7.737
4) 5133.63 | 10.45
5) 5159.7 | 10.56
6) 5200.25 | 11.46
